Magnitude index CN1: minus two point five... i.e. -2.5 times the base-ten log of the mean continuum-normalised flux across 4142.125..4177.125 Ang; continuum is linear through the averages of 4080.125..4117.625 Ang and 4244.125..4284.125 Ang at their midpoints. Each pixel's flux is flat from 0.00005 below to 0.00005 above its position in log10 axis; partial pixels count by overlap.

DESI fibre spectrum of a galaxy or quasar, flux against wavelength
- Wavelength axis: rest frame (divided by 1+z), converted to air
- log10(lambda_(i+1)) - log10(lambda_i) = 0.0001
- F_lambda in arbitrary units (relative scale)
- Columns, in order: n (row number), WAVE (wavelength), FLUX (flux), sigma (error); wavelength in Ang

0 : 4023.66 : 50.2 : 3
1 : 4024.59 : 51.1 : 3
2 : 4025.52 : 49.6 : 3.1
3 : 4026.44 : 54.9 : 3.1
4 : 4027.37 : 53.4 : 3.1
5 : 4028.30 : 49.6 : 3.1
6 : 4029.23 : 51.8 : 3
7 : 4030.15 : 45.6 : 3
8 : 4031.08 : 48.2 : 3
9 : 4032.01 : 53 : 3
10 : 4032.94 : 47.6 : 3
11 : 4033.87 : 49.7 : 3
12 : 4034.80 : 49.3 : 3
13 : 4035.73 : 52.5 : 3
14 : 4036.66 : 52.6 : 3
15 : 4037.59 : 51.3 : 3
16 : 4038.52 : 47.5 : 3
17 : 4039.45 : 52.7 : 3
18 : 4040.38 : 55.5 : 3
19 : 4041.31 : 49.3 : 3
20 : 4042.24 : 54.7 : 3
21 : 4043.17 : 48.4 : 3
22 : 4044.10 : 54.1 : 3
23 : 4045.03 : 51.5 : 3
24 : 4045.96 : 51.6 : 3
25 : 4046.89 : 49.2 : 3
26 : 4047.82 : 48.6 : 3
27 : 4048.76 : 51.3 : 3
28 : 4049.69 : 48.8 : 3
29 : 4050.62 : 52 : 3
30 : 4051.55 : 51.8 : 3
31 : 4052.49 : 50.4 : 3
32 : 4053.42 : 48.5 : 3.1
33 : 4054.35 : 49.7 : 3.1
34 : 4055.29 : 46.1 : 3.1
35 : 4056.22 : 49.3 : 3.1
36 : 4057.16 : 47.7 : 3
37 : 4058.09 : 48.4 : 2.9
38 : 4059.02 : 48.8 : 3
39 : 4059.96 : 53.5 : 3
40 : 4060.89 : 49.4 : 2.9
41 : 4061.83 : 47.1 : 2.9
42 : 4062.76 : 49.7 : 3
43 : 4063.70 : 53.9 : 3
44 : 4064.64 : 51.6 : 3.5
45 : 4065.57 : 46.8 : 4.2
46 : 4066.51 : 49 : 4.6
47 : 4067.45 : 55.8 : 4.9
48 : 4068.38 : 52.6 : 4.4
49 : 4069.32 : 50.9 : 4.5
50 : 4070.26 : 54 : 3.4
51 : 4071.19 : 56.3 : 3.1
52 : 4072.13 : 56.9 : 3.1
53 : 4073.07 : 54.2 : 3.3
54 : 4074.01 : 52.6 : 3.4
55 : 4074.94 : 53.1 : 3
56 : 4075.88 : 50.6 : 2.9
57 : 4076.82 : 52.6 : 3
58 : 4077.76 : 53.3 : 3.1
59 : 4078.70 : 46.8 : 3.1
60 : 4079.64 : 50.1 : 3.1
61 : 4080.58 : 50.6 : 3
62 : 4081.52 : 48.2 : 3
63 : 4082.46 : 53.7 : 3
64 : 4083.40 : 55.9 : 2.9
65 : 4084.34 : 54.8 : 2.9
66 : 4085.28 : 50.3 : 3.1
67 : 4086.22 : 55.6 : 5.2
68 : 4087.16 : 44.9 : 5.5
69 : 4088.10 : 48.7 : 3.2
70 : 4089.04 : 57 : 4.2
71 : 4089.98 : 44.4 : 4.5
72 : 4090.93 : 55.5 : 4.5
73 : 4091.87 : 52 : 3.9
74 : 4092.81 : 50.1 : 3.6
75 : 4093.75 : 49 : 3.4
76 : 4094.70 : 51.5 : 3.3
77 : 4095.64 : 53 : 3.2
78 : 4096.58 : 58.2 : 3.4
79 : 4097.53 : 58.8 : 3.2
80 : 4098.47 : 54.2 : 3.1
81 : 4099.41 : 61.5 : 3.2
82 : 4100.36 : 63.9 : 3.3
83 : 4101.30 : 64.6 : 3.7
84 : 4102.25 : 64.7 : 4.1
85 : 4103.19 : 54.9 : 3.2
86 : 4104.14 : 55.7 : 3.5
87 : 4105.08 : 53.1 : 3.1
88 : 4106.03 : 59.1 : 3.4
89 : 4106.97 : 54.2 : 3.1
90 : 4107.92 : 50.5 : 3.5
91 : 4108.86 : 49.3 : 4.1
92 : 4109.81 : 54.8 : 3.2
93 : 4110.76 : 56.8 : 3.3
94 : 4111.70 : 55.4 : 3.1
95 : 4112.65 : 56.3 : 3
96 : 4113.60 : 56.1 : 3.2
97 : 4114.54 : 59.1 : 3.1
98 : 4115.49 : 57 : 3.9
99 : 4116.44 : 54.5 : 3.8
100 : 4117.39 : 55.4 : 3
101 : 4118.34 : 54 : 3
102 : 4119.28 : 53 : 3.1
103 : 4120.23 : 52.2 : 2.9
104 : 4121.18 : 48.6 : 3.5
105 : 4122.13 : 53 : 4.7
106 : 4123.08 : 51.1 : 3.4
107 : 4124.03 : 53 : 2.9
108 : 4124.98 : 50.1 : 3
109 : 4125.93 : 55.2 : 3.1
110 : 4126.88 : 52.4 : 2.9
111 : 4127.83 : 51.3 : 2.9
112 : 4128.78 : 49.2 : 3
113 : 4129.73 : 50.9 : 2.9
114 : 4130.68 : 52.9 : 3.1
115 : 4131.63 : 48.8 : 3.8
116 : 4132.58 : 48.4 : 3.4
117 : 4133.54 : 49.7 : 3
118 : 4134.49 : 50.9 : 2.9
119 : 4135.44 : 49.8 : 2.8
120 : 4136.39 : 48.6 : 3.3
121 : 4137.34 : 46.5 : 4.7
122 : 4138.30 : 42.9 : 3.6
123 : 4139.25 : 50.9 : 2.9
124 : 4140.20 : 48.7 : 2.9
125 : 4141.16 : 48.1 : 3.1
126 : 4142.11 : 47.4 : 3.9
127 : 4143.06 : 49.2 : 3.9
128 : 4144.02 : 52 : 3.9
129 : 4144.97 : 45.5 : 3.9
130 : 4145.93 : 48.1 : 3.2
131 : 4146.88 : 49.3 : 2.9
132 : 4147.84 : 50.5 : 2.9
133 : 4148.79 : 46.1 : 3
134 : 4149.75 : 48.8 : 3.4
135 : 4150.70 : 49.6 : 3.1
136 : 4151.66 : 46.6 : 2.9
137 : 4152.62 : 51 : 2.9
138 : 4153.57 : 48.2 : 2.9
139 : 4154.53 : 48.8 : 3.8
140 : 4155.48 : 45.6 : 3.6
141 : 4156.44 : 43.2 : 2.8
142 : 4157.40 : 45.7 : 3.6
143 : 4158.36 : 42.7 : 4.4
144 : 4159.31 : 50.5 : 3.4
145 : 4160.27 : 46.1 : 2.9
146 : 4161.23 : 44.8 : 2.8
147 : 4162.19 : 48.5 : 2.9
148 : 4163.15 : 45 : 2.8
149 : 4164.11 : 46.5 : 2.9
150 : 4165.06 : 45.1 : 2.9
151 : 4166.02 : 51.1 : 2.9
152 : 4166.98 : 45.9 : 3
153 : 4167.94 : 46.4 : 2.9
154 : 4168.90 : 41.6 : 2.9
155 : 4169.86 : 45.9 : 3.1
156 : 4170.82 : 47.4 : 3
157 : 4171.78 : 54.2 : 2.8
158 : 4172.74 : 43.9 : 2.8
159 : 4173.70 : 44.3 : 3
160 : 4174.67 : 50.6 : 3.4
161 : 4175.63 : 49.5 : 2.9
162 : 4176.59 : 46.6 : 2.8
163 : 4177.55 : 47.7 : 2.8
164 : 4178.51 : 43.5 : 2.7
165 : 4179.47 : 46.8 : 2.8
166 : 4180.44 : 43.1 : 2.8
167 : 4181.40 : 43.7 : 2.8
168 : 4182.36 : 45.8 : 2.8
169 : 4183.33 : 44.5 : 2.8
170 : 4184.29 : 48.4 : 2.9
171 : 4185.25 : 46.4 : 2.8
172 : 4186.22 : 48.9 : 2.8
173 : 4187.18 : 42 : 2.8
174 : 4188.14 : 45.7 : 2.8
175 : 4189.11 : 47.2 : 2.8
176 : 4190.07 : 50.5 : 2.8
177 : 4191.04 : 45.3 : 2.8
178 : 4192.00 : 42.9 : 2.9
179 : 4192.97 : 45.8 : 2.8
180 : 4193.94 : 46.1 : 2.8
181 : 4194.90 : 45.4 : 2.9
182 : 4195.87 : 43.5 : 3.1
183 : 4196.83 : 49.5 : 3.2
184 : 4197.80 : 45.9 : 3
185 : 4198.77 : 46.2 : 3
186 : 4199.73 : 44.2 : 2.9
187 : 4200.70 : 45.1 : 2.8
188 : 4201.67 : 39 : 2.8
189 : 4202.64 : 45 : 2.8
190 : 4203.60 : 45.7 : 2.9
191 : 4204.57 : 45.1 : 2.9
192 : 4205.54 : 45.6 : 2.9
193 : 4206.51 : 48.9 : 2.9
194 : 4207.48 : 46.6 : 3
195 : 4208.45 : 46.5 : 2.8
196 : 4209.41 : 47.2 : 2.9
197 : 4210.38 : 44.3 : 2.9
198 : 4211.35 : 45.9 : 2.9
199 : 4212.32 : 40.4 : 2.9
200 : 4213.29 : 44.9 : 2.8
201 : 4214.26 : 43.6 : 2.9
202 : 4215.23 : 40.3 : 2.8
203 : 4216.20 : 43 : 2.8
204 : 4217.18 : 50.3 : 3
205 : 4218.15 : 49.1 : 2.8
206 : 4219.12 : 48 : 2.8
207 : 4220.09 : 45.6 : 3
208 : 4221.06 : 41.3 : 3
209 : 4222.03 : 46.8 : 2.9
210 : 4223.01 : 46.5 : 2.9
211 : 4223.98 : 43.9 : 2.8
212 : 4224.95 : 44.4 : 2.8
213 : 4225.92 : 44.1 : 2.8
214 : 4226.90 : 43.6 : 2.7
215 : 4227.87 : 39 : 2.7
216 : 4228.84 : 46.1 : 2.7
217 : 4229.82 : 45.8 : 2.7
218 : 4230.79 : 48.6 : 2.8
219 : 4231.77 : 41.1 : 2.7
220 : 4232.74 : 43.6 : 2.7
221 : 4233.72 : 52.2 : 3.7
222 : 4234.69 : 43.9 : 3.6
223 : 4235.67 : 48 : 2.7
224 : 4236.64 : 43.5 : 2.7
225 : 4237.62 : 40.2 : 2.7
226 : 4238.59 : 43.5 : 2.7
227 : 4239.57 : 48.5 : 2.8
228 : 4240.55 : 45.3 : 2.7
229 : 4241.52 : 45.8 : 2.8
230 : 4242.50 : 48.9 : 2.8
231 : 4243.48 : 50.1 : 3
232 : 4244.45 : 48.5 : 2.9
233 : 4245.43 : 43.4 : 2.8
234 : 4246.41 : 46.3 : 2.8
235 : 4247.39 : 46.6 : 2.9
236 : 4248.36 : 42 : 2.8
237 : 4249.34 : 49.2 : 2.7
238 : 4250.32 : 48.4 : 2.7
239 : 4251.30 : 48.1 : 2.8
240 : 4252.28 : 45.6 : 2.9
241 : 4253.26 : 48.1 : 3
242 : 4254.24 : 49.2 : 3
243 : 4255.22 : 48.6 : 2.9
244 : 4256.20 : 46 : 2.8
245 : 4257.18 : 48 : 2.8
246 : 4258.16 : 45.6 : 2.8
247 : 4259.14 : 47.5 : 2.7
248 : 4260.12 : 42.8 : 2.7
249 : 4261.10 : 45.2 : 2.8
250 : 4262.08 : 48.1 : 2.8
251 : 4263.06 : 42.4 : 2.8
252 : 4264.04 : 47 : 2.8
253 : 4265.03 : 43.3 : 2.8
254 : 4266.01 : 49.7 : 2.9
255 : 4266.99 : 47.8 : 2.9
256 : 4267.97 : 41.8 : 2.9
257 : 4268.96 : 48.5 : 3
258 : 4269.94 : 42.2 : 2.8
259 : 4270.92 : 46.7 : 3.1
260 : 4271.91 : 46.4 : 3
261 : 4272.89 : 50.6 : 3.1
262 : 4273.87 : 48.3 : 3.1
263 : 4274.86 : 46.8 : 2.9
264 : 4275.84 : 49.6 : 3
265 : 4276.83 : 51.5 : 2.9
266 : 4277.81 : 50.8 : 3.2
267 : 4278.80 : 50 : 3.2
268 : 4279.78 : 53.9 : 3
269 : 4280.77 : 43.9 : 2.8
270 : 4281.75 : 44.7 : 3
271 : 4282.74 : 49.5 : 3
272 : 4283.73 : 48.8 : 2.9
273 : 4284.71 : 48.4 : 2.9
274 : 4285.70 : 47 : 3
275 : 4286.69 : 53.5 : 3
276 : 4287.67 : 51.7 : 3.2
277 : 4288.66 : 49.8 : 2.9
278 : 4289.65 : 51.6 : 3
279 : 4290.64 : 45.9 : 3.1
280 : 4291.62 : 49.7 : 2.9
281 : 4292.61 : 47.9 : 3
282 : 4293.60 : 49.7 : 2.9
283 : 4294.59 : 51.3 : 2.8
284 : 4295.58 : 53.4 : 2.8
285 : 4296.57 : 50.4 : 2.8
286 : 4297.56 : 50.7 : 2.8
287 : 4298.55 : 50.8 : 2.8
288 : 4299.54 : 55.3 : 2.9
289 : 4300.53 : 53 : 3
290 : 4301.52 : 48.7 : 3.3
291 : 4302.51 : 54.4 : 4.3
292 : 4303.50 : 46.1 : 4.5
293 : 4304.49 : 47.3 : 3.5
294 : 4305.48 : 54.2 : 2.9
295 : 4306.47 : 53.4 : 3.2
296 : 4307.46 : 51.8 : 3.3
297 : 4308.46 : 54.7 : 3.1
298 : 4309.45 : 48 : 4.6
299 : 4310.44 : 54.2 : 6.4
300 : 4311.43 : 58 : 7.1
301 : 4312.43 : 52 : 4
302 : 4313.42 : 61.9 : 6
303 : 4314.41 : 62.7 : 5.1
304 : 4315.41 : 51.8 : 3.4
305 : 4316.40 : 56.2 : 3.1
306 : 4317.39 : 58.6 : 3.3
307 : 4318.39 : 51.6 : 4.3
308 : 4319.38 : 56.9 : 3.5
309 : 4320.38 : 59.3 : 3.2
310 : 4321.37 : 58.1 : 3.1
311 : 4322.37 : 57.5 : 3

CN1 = 0.10 mag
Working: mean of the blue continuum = 54.6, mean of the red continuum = 47.1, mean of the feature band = 47.4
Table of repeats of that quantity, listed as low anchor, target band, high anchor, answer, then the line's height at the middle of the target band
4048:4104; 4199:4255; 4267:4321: 0.13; 51.4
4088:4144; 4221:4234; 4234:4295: 0.09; 48.8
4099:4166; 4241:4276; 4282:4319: 0.11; 51.8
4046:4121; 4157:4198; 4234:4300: 0.09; 50.2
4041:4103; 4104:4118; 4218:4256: -0.09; 50.7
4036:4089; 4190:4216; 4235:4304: 0.09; 49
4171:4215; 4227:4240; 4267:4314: 0.06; 47.6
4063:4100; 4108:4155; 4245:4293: 0.01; 51.2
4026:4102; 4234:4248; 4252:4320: 0.10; 50.3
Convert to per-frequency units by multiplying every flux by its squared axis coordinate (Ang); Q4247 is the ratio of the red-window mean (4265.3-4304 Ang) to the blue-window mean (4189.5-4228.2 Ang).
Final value 1.1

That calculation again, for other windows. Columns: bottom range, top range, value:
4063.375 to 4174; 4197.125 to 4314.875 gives 0.99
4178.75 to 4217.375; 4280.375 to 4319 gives 1.20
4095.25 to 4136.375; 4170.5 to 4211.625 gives 0.88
